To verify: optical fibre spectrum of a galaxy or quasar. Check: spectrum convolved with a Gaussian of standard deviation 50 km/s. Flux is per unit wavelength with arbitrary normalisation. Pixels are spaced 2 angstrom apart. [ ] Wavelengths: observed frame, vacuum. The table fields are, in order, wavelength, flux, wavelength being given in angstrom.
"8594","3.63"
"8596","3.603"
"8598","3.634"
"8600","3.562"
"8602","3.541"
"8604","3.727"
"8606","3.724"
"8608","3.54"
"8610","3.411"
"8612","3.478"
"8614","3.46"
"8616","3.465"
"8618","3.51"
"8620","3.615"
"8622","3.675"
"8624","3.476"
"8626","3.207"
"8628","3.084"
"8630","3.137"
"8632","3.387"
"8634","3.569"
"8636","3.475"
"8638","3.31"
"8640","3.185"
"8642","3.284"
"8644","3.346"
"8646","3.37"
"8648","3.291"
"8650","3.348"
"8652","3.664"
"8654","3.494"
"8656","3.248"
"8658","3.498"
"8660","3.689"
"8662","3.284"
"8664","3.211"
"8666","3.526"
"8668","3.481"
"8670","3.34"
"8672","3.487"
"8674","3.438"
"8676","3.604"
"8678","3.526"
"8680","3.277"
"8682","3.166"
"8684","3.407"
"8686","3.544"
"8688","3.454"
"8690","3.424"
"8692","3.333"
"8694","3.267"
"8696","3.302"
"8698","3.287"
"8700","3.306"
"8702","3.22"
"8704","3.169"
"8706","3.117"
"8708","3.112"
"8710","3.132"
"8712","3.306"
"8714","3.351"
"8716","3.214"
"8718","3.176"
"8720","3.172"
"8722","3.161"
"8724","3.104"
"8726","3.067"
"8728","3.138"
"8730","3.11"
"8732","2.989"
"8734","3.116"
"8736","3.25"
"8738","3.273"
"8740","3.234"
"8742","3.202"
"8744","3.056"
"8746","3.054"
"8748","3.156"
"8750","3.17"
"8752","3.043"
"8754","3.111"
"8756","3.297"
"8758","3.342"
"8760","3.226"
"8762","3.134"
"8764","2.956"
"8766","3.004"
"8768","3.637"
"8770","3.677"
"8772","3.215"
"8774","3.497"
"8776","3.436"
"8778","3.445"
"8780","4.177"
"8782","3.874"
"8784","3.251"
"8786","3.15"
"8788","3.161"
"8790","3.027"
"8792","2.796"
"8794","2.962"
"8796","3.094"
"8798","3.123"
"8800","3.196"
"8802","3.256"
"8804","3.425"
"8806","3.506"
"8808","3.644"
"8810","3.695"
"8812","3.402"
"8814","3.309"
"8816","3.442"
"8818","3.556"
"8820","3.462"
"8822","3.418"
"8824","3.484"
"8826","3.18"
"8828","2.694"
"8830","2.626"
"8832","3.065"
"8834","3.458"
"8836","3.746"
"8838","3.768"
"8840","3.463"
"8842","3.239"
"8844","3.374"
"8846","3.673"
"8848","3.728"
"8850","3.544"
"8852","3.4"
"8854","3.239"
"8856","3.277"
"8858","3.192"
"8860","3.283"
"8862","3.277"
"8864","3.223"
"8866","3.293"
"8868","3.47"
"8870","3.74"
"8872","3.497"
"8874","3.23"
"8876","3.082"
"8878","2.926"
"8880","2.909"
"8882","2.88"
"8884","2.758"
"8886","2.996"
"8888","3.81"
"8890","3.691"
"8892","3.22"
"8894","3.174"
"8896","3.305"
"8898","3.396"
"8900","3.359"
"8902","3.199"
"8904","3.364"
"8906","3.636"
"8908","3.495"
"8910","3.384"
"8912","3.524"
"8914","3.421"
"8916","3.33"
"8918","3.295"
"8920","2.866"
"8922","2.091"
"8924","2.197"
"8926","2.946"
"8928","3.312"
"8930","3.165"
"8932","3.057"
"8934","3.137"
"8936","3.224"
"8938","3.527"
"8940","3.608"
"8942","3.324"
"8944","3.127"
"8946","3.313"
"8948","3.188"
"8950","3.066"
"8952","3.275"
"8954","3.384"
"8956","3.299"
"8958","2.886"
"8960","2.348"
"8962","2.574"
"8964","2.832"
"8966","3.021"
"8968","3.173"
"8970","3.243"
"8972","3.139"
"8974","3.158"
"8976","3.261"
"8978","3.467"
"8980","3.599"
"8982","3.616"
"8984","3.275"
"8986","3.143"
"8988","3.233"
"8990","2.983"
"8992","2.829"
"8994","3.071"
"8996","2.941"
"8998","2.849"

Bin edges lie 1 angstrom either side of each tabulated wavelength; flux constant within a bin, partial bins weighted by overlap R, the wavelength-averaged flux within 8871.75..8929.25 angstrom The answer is 3.18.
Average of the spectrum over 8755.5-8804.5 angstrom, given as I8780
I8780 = 3.29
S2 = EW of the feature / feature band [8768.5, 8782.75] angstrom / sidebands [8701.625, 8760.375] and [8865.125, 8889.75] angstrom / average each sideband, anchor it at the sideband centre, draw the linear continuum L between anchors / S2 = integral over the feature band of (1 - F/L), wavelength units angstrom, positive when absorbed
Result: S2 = -1.9 angstrom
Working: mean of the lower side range 3.17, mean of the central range 3.61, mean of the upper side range 3.23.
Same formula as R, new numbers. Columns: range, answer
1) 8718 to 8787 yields 3.26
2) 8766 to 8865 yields 3.36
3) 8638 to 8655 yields 3.37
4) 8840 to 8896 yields 3.3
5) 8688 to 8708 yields 3.27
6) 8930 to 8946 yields 3.28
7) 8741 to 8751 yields 3.13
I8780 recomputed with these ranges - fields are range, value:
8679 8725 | 3.26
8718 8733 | 3.11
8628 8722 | 3.34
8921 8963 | 3.05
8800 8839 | 3.37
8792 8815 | 3.31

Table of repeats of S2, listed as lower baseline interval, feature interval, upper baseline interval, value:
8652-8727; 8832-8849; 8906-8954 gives -1.53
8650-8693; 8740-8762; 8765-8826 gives 1.47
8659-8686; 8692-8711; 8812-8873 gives 1.09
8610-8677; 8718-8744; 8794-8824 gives 1.90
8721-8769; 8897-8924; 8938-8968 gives -0.88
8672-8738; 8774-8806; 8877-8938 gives -0.79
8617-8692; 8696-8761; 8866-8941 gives 3.34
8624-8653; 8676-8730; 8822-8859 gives 1.24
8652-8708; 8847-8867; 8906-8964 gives -0.90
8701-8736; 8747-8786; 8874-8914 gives -1.89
